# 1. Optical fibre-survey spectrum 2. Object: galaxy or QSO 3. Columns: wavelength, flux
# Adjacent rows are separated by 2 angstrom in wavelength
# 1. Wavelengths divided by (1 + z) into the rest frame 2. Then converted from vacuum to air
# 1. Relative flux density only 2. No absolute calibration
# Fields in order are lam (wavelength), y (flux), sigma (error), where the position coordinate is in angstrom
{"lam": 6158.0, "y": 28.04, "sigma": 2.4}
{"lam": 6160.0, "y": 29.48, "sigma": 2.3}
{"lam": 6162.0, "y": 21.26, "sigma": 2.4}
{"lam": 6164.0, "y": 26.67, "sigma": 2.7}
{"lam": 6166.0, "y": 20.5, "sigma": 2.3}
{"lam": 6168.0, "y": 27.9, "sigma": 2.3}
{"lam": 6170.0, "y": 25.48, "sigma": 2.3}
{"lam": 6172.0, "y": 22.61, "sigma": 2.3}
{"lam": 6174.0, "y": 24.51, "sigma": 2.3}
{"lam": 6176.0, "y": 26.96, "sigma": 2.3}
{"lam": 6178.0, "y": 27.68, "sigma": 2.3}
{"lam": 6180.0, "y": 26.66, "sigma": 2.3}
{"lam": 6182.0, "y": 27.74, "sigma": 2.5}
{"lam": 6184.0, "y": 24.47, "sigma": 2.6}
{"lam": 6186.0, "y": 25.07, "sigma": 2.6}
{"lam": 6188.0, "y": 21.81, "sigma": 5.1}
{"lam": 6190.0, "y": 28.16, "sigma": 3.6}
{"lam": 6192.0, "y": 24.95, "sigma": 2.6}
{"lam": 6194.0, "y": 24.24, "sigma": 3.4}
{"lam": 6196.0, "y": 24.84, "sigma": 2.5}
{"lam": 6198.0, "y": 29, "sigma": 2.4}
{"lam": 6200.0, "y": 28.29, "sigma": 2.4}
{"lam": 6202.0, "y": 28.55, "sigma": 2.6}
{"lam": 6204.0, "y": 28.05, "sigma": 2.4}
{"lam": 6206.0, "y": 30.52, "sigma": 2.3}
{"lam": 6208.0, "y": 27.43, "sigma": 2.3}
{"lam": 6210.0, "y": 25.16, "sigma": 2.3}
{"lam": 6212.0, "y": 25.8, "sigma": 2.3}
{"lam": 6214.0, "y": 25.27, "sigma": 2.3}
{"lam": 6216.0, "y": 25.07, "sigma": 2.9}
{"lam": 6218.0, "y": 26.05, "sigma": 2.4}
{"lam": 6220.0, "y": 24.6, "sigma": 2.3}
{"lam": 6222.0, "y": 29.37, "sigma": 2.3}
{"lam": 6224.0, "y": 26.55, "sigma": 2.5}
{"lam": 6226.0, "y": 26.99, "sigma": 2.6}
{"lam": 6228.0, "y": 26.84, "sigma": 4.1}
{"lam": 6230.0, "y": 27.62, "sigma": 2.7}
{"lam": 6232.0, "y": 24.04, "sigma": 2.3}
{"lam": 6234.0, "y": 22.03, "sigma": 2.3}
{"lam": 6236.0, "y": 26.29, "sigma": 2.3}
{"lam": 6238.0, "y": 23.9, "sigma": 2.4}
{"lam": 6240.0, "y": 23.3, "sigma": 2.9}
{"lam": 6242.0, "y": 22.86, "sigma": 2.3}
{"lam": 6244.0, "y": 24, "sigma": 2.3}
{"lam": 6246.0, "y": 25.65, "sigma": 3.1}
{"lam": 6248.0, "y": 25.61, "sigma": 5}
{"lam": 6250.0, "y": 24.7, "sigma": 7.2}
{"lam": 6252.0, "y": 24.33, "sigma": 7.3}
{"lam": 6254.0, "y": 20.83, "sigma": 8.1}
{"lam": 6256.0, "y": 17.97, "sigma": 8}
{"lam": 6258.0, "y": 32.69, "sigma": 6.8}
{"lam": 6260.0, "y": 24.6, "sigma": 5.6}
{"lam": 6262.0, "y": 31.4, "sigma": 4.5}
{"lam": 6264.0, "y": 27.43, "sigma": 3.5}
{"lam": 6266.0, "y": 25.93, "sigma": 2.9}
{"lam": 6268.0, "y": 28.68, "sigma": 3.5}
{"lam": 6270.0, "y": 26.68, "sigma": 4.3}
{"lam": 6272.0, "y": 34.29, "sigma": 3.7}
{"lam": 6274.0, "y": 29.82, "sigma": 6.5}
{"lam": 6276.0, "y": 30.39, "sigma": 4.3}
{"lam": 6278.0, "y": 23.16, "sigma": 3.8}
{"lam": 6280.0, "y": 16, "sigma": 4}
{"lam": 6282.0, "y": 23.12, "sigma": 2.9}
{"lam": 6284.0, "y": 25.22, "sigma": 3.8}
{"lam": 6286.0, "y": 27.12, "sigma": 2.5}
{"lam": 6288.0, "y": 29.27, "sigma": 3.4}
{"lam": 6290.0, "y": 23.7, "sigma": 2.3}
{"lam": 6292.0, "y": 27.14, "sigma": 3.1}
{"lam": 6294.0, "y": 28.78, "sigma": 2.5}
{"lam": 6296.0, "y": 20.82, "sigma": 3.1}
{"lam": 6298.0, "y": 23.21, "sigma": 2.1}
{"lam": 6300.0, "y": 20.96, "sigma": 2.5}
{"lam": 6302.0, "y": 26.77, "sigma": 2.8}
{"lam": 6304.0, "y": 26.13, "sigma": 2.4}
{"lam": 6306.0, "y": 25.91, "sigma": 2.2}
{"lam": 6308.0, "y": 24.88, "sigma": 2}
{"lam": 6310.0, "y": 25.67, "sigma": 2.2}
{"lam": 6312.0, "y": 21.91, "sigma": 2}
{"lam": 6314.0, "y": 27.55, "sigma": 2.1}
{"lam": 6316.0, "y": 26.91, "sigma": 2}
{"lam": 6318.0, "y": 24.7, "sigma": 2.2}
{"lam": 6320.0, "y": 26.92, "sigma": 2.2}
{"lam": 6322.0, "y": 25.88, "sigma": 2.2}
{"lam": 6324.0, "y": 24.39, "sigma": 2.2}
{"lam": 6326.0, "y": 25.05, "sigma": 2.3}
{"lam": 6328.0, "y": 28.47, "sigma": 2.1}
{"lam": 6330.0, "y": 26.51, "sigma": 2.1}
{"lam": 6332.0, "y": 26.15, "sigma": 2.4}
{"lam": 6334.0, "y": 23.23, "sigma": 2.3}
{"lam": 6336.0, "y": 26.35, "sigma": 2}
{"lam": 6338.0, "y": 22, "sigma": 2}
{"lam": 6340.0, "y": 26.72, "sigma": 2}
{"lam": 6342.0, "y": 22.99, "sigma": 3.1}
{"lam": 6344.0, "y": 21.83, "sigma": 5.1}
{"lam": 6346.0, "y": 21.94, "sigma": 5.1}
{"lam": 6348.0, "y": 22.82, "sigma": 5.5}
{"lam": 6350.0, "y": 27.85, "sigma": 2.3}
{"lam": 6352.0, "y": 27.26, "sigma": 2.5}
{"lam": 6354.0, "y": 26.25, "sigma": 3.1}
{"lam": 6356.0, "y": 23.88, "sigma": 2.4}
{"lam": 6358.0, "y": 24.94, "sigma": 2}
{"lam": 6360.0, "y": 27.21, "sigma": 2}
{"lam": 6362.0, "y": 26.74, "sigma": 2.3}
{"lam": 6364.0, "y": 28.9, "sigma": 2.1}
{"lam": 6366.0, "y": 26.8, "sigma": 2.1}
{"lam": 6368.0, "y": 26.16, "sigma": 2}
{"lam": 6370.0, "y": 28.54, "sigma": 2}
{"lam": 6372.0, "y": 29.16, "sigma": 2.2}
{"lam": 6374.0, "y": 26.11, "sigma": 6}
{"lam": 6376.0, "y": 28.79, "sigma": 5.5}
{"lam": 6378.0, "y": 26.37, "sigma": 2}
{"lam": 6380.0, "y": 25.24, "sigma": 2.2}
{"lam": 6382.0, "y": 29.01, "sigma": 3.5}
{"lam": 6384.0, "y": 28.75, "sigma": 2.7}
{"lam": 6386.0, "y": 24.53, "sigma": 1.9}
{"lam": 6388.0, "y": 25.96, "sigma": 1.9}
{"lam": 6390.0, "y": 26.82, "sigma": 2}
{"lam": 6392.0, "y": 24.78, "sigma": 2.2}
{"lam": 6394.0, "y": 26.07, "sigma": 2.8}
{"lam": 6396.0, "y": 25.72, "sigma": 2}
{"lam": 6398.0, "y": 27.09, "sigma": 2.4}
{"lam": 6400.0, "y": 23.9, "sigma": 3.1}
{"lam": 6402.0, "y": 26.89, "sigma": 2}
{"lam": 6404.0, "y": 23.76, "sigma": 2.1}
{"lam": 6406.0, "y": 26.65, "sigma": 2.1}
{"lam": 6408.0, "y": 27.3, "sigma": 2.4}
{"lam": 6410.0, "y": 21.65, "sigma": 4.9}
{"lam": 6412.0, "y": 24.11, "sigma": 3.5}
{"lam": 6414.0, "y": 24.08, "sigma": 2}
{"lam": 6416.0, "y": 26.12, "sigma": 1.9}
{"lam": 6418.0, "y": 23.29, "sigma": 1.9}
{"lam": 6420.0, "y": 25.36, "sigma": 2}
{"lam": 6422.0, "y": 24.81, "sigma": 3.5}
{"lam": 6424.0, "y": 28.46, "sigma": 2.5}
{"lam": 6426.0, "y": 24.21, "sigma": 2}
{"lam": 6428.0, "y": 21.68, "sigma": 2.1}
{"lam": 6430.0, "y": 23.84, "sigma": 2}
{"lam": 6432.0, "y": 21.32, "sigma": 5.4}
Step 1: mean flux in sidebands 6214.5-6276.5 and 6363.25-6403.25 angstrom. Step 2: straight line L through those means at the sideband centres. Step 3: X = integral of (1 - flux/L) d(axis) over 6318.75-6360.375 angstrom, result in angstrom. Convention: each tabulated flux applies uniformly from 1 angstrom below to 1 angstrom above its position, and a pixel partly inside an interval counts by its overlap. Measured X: 2.2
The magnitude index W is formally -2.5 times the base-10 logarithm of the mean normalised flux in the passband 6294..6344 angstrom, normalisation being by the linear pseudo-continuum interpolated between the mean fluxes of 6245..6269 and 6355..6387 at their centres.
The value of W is 0.06 mag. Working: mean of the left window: 25.8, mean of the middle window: 25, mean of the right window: 26.9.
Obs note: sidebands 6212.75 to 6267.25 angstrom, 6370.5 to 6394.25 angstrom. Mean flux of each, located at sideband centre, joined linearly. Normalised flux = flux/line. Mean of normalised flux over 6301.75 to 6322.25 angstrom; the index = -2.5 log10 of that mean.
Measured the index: 0.02 mag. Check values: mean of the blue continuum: 25.4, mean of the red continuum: 26.9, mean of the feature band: 25.7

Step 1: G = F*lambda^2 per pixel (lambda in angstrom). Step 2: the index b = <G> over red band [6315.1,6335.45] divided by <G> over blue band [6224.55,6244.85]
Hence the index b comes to 1.1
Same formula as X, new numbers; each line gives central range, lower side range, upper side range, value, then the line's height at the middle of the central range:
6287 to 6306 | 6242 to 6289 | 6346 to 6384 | 0.70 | 26.2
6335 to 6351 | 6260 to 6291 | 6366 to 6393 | 1.67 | 26.9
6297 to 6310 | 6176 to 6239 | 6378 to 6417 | 0.63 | 26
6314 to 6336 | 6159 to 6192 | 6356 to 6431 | -0.14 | 25.8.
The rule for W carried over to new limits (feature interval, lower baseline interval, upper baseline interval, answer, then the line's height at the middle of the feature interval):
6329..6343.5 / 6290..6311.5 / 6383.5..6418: 0.015 mag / 25.1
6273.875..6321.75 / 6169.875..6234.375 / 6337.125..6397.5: 0.039 mag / 26.1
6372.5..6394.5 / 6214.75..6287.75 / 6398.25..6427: -0.060 mag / 25.2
